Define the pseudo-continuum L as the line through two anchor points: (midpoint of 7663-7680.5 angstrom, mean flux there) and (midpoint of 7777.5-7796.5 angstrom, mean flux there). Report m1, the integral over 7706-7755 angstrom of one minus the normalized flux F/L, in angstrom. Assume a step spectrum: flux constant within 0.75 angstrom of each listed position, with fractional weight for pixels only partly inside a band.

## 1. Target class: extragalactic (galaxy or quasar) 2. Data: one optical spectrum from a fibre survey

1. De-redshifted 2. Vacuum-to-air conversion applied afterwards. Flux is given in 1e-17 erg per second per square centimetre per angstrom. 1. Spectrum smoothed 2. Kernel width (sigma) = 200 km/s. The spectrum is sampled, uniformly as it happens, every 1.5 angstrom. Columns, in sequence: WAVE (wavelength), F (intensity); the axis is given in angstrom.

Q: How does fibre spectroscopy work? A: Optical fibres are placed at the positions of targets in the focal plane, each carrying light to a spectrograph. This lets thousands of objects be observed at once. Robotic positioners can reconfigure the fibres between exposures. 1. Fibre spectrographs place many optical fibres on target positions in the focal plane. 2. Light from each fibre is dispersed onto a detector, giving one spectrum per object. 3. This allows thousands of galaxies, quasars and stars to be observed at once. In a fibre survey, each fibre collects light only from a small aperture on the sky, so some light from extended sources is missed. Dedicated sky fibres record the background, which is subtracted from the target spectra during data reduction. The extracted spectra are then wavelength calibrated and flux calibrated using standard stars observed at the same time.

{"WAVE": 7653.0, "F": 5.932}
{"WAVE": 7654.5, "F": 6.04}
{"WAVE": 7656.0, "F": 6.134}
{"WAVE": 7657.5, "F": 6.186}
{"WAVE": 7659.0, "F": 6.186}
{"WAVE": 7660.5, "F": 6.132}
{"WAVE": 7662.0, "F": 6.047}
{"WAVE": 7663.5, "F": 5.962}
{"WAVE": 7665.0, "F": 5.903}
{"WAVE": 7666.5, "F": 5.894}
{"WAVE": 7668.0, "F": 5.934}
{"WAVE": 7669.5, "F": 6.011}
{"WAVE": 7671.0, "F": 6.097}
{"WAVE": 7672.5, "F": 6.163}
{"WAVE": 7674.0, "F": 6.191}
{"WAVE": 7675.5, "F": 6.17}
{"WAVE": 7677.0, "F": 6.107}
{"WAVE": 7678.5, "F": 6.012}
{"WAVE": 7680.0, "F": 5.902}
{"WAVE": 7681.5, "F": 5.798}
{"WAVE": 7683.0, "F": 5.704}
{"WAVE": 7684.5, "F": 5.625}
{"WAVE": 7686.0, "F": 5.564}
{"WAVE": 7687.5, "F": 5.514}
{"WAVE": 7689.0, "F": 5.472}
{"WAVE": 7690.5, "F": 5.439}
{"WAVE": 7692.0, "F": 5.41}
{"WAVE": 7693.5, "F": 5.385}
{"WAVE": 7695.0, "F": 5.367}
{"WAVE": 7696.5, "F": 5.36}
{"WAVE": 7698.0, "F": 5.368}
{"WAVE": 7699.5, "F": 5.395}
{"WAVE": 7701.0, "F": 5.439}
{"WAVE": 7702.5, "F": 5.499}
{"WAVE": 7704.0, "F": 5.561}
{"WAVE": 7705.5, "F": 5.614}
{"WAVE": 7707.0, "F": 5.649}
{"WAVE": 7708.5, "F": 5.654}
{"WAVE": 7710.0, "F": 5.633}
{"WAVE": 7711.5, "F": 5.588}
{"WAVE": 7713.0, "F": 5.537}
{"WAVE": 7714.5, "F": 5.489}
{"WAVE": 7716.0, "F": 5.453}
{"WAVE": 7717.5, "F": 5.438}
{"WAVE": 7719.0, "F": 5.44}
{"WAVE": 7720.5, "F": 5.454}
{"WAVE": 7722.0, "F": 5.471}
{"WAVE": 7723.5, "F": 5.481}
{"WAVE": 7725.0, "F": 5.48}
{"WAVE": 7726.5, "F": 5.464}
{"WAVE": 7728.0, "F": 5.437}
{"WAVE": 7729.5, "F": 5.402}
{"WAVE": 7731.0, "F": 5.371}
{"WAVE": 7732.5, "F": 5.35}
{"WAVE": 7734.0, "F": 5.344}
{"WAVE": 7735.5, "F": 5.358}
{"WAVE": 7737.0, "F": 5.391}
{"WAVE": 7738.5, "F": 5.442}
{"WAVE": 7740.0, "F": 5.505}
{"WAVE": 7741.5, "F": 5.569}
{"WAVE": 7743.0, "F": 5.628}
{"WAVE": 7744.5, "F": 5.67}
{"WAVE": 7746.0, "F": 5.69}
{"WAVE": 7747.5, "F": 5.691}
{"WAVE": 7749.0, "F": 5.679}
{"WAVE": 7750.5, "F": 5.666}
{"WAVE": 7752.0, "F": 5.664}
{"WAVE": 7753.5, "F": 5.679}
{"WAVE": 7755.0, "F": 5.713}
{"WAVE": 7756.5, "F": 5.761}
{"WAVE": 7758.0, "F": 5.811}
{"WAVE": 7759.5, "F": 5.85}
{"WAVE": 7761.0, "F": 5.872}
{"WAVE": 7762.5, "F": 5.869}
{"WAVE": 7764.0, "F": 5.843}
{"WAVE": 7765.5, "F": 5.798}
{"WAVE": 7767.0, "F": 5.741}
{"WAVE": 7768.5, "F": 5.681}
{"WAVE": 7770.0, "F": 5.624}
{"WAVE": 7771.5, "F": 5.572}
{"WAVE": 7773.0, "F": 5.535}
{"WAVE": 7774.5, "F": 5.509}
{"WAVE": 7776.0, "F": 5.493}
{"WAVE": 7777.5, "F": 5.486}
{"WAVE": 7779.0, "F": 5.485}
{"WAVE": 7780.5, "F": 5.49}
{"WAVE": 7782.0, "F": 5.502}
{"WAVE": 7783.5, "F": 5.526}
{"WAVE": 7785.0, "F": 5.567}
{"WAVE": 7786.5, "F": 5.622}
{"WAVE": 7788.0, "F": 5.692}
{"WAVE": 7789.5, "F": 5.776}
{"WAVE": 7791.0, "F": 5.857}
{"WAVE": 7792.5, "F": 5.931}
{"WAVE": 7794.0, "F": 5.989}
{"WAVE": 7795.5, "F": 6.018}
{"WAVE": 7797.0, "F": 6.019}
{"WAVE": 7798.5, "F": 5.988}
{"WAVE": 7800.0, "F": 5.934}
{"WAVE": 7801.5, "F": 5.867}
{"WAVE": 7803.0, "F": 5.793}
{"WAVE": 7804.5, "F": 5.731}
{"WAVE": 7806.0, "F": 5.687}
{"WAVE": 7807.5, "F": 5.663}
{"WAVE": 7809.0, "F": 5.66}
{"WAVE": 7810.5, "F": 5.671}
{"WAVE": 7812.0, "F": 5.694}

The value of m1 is 2.8 angstrom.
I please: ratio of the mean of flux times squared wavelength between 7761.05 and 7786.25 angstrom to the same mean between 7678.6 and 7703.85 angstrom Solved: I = 1.04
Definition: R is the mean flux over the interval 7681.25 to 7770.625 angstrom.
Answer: 5.56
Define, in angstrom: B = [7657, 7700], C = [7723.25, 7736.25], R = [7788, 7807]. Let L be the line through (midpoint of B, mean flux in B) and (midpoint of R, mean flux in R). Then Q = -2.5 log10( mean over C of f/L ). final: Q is 0.08 mag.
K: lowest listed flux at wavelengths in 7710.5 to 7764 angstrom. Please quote 5.344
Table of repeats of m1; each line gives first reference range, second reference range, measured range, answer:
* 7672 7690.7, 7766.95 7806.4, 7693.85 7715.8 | 1.1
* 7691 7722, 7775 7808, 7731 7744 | 0.3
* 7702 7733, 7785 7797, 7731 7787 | 0.8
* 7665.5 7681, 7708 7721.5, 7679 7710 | 1.2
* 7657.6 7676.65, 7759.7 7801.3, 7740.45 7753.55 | 0.4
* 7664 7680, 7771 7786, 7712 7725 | 0.8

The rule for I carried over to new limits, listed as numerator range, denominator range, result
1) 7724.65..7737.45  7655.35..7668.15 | 0.91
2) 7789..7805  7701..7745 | 1.10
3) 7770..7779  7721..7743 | 1.03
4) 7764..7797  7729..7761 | 1.02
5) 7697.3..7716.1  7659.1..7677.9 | 0.92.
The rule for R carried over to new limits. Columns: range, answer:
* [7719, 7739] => 5.42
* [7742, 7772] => 5.73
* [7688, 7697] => 5.41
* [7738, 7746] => 5.58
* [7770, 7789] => 5.55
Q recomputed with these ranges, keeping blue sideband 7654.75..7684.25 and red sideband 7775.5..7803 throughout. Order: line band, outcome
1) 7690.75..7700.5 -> 0.11 mag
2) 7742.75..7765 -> 0.02 mag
